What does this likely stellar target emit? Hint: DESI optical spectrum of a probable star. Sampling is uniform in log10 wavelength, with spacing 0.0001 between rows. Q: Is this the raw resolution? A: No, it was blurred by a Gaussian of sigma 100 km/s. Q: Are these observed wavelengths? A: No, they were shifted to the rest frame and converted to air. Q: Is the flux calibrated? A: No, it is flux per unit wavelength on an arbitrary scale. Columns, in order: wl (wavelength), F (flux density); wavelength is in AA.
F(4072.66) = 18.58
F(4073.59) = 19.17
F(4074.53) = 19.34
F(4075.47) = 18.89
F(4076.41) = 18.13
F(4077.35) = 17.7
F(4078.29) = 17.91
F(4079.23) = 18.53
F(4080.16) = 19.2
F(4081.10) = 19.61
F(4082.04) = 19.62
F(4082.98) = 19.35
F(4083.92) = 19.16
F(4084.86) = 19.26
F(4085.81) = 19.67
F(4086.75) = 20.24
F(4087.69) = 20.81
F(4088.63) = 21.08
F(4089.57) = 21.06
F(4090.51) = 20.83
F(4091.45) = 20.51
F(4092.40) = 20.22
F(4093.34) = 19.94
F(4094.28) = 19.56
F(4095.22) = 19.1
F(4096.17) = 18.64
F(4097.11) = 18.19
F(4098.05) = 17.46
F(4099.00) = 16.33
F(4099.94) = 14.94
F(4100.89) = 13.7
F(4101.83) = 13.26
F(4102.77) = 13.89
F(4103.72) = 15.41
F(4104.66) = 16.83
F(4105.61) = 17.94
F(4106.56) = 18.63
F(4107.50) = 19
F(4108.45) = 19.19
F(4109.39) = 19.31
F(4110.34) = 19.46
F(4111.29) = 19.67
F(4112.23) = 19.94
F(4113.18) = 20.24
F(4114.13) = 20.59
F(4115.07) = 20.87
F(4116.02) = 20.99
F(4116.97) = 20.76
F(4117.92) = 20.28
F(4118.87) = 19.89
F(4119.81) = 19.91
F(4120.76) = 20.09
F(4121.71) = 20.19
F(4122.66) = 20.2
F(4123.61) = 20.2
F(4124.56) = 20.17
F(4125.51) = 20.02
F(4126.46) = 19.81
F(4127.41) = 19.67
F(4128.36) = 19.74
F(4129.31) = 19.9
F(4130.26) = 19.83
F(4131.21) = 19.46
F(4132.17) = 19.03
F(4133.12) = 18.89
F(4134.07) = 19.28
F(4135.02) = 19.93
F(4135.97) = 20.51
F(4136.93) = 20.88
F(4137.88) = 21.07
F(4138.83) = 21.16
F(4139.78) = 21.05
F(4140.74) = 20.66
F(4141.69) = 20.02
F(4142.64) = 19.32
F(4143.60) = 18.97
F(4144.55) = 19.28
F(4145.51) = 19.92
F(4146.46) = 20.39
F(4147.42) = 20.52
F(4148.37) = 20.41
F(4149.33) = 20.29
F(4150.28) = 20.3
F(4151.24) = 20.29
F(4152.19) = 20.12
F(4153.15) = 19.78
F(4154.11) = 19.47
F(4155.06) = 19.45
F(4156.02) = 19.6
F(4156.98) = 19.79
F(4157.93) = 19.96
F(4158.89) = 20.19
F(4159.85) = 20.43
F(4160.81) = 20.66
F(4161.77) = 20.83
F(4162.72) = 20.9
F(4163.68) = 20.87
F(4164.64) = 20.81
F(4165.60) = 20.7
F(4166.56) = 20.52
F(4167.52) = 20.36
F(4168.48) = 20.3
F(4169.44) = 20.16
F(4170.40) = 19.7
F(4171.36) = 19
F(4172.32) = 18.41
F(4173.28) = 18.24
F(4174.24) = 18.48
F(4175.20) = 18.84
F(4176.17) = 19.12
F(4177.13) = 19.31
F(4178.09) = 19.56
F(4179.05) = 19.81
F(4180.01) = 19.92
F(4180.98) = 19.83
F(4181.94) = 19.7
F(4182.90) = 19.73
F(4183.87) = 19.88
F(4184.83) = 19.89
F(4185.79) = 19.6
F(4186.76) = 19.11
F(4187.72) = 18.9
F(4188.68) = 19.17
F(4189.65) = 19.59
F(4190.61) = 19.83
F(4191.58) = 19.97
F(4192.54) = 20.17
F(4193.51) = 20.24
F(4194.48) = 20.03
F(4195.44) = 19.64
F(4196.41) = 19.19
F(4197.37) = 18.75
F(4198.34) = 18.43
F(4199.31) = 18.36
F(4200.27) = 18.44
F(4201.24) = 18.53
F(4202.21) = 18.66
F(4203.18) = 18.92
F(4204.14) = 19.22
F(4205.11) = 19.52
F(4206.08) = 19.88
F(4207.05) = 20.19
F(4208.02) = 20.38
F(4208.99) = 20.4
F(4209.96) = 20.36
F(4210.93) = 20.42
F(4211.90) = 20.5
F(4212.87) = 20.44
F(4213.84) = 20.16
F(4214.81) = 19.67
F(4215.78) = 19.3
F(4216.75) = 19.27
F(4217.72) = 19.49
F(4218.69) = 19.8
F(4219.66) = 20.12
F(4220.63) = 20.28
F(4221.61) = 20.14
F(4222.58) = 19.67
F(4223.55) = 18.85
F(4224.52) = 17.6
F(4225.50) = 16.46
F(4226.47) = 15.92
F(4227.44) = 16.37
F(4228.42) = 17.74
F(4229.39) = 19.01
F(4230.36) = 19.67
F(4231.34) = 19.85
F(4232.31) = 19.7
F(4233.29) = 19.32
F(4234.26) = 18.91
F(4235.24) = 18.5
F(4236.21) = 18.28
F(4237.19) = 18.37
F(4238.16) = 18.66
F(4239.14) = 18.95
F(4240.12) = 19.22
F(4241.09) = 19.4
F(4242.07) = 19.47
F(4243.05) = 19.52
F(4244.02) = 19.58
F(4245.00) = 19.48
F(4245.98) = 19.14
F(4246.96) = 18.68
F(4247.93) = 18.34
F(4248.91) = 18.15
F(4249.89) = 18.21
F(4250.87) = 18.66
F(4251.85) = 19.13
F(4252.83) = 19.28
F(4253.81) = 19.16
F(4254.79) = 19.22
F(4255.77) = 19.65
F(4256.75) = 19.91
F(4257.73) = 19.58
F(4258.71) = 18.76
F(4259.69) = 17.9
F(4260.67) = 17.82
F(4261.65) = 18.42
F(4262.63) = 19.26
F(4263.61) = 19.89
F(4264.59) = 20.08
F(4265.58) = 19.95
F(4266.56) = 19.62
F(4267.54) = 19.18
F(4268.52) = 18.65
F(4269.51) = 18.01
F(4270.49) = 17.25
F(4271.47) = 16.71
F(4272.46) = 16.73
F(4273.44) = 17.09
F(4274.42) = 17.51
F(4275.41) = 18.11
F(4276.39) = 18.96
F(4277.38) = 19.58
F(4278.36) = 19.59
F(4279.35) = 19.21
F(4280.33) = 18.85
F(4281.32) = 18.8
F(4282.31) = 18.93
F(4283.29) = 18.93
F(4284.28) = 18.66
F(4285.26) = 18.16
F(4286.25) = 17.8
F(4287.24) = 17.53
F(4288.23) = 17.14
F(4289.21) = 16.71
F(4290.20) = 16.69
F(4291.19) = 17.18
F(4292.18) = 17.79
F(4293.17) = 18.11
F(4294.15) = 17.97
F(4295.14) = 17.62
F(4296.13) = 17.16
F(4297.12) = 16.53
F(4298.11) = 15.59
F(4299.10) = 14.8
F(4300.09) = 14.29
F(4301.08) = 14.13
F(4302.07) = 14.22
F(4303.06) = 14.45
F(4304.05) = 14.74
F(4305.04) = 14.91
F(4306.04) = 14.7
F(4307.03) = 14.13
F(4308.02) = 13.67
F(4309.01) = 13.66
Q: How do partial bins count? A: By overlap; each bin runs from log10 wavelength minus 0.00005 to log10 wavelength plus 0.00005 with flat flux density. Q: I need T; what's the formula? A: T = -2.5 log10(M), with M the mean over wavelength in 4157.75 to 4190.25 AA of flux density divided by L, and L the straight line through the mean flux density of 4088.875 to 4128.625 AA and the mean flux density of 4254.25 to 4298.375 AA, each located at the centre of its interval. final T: -0.06 mag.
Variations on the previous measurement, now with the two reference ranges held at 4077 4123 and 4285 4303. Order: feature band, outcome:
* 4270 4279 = -0.073 mag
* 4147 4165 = -0.112 mag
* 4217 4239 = -0.084 mag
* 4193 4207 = -0.084 mag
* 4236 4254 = -0.106 mag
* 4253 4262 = -0.118 mag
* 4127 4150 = -0.086 mag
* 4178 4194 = -0.104 mag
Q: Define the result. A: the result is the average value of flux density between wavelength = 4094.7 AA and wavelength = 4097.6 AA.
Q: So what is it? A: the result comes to 18.7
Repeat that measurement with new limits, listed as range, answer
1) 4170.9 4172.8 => 18.7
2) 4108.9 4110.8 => 19.4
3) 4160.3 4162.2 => 20.7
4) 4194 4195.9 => 19.9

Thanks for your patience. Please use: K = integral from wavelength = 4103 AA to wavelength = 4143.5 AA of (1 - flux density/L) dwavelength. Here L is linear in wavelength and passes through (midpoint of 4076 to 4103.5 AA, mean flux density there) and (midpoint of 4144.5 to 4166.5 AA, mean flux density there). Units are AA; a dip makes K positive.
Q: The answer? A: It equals -0.7 AA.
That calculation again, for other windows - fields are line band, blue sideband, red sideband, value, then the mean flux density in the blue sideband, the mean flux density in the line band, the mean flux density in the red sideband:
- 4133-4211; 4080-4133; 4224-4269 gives -3.2 AA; 19.2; 19.8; 18.8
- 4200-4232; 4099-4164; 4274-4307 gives -1.8 AA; 19.5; 19.3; 17.1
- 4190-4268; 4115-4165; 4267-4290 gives -1.4 AA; 20.1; 19.2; 18.2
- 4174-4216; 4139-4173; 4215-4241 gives -0.3 AA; 20.1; 19.6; 18.8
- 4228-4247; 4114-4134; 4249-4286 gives -0.1 AA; 20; 19.1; 18.7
